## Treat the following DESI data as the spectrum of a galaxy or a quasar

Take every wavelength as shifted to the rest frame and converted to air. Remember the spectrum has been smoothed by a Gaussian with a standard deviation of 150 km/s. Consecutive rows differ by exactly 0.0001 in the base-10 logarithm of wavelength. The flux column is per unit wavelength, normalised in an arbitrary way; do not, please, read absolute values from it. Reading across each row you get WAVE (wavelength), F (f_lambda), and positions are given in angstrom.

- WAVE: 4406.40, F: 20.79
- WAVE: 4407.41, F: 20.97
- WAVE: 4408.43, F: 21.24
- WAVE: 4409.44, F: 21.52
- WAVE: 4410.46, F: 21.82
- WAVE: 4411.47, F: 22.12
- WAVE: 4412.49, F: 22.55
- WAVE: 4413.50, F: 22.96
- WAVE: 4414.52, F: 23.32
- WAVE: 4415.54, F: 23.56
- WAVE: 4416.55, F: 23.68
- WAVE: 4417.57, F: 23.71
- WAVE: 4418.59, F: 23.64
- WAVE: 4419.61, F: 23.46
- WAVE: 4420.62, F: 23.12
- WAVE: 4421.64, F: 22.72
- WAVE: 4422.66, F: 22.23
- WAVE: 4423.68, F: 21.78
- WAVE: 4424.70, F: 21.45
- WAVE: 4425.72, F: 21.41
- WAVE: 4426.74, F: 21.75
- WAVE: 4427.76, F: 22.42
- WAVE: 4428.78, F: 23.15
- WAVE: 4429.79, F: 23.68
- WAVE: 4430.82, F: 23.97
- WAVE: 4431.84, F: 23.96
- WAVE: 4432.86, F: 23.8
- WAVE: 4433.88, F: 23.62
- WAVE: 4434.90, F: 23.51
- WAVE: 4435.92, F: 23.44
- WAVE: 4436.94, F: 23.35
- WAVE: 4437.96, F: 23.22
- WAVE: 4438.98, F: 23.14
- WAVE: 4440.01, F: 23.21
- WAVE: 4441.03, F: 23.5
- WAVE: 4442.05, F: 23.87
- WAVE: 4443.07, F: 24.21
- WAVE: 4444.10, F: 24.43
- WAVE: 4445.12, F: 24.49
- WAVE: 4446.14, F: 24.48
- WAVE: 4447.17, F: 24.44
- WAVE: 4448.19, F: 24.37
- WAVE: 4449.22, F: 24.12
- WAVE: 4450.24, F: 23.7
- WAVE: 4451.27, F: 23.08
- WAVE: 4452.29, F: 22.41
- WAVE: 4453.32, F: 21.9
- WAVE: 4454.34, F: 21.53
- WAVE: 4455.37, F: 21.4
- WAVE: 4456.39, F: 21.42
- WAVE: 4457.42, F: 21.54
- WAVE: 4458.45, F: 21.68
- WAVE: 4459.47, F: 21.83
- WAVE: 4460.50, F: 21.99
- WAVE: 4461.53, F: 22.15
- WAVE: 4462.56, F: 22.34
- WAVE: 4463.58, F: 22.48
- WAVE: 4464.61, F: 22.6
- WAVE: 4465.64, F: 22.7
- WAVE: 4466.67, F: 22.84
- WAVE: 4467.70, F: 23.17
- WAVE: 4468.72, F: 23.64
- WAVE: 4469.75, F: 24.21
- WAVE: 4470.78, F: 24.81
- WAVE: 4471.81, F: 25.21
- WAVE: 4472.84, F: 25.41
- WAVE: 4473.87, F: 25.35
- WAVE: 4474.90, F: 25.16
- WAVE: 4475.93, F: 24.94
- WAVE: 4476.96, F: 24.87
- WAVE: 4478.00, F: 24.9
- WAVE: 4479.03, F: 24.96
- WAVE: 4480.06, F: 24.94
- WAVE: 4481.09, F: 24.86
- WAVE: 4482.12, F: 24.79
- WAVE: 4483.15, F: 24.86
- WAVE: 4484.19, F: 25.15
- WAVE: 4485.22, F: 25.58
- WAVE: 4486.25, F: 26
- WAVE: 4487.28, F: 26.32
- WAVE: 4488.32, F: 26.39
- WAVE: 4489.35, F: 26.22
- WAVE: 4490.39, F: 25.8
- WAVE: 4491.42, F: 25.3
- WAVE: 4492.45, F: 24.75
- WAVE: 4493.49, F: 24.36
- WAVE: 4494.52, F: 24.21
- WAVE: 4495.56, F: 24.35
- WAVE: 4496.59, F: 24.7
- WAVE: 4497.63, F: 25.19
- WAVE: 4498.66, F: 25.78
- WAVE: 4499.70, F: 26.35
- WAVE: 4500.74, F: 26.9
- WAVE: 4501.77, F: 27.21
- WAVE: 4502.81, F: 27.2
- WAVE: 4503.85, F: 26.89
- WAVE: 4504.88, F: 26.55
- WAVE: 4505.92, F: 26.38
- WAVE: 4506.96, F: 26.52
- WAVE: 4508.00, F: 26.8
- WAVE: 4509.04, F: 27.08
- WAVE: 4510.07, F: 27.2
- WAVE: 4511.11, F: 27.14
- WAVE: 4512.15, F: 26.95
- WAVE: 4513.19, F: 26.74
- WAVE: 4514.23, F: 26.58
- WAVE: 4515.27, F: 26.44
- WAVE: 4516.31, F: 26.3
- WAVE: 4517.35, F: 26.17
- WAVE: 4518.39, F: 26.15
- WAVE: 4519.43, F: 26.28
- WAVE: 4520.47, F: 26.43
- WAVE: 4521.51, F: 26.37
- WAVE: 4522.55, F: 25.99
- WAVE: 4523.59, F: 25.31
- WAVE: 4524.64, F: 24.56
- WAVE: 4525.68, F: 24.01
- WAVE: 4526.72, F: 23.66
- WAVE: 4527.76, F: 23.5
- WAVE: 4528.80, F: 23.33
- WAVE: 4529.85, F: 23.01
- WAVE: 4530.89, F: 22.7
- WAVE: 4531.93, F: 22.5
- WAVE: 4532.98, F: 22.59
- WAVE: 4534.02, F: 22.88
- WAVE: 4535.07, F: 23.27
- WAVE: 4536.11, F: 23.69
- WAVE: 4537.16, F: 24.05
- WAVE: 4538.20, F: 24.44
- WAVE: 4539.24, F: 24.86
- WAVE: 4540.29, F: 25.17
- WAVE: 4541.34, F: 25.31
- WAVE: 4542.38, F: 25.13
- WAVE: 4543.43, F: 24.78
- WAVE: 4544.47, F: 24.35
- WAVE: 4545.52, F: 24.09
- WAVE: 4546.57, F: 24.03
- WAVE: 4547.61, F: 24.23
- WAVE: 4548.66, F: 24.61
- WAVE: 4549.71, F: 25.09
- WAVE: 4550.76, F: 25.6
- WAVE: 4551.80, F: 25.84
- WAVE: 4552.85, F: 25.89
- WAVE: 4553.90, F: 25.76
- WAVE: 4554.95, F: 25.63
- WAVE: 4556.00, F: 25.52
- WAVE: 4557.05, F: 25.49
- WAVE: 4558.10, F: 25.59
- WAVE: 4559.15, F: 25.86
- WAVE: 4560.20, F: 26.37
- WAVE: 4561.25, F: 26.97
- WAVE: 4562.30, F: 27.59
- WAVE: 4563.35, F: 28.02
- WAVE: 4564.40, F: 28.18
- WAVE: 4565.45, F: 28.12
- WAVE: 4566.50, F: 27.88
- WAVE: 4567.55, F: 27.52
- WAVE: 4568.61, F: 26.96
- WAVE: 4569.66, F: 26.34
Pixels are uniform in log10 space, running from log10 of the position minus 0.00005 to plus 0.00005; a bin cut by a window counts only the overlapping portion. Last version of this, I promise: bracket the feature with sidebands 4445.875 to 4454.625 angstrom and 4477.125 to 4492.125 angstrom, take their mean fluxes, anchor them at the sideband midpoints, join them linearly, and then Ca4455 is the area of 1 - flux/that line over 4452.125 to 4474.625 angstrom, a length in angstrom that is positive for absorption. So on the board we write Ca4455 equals 1.2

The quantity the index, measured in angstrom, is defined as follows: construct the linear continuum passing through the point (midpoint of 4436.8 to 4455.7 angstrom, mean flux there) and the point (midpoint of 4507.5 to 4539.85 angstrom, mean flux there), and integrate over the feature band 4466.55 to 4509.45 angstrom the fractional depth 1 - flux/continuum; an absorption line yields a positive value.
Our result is -2.0 angstrom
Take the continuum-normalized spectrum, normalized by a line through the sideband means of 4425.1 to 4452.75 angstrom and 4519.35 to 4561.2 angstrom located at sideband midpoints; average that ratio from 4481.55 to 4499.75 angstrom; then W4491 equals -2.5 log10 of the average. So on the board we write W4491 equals -0.05 mag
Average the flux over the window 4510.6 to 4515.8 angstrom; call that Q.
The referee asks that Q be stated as 26.8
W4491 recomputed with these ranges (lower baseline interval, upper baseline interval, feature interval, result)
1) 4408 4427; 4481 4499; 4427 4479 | 0.020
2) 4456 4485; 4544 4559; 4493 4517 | -0.082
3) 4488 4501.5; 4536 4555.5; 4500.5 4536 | -0.012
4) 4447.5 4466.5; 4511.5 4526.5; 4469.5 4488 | -0.066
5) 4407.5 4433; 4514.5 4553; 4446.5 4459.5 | 0.031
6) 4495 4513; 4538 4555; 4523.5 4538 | 0.091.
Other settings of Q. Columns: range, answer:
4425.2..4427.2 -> 21.6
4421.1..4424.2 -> 22.2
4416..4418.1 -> 23.7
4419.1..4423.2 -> 22.9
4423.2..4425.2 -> 21.6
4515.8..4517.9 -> 26.2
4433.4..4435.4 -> 23.6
